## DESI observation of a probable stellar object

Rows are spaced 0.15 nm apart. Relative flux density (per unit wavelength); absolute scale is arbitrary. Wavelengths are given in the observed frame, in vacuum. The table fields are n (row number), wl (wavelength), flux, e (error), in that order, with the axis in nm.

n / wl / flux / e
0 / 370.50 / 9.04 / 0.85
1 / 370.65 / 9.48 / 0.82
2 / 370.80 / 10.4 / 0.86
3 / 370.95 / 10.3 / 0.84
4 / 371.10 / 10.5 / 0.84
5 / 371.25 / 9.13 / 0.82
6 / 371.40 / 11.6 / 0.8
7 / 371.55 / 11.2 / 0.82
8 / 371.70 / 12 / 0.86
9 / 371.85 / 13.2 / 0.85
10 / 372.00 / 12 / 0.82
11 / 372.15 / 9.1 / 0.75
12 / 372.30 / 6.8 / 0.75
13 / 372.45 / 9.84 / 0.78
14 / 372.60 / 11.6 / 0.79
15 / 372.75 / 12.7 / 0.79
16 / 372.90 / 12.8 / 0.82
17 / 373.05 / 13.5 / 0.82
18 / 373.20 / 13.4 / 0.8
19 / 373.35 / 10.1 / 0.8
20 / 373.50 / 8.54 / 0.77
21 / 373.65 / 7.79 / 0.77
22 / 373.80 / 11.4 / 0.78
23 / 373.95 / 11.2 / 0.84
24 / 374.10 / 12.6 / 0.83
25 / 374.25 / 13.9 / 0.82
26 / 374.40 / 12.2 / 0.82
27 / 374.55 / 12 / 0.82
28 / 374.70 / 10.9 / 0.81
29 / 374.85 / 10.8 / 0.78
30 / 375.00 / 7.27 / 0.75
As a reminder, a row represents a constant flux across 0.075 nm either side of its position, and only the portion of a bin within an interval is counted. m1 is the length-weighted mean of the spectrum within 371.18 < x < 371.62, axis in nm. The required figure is 10.7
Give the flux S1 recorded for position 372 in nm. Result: 12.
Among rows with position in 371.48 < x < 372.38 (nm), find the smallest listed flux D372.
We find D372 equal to 6.8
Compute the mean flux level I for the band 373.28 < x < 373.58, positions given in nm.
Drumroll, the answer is 9.28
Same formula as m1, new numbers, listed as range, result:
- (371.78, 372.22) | 11.4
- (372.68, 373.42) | 12.5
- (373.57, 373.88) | 9.6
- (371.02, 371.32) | 9.83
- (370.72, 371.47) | 10.4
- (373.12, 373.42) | 11.8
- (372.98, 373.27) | 13.5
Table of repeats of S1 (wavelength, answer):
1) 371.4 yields 11.6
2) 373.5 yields 8.54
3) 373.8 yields 11.4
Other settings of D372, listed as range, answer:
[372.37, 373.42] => 9.84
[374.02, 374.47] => 12.2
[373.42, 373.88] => 7.79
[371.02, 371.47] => 9.13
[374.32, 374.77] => 10.9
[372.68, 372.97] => 12.7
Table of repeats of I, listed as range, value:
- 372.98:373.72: 10.7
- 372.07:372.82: 10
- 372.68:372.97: 12.8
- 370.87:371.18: 10.4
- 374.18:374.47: 13.1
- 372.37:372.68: 10.7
